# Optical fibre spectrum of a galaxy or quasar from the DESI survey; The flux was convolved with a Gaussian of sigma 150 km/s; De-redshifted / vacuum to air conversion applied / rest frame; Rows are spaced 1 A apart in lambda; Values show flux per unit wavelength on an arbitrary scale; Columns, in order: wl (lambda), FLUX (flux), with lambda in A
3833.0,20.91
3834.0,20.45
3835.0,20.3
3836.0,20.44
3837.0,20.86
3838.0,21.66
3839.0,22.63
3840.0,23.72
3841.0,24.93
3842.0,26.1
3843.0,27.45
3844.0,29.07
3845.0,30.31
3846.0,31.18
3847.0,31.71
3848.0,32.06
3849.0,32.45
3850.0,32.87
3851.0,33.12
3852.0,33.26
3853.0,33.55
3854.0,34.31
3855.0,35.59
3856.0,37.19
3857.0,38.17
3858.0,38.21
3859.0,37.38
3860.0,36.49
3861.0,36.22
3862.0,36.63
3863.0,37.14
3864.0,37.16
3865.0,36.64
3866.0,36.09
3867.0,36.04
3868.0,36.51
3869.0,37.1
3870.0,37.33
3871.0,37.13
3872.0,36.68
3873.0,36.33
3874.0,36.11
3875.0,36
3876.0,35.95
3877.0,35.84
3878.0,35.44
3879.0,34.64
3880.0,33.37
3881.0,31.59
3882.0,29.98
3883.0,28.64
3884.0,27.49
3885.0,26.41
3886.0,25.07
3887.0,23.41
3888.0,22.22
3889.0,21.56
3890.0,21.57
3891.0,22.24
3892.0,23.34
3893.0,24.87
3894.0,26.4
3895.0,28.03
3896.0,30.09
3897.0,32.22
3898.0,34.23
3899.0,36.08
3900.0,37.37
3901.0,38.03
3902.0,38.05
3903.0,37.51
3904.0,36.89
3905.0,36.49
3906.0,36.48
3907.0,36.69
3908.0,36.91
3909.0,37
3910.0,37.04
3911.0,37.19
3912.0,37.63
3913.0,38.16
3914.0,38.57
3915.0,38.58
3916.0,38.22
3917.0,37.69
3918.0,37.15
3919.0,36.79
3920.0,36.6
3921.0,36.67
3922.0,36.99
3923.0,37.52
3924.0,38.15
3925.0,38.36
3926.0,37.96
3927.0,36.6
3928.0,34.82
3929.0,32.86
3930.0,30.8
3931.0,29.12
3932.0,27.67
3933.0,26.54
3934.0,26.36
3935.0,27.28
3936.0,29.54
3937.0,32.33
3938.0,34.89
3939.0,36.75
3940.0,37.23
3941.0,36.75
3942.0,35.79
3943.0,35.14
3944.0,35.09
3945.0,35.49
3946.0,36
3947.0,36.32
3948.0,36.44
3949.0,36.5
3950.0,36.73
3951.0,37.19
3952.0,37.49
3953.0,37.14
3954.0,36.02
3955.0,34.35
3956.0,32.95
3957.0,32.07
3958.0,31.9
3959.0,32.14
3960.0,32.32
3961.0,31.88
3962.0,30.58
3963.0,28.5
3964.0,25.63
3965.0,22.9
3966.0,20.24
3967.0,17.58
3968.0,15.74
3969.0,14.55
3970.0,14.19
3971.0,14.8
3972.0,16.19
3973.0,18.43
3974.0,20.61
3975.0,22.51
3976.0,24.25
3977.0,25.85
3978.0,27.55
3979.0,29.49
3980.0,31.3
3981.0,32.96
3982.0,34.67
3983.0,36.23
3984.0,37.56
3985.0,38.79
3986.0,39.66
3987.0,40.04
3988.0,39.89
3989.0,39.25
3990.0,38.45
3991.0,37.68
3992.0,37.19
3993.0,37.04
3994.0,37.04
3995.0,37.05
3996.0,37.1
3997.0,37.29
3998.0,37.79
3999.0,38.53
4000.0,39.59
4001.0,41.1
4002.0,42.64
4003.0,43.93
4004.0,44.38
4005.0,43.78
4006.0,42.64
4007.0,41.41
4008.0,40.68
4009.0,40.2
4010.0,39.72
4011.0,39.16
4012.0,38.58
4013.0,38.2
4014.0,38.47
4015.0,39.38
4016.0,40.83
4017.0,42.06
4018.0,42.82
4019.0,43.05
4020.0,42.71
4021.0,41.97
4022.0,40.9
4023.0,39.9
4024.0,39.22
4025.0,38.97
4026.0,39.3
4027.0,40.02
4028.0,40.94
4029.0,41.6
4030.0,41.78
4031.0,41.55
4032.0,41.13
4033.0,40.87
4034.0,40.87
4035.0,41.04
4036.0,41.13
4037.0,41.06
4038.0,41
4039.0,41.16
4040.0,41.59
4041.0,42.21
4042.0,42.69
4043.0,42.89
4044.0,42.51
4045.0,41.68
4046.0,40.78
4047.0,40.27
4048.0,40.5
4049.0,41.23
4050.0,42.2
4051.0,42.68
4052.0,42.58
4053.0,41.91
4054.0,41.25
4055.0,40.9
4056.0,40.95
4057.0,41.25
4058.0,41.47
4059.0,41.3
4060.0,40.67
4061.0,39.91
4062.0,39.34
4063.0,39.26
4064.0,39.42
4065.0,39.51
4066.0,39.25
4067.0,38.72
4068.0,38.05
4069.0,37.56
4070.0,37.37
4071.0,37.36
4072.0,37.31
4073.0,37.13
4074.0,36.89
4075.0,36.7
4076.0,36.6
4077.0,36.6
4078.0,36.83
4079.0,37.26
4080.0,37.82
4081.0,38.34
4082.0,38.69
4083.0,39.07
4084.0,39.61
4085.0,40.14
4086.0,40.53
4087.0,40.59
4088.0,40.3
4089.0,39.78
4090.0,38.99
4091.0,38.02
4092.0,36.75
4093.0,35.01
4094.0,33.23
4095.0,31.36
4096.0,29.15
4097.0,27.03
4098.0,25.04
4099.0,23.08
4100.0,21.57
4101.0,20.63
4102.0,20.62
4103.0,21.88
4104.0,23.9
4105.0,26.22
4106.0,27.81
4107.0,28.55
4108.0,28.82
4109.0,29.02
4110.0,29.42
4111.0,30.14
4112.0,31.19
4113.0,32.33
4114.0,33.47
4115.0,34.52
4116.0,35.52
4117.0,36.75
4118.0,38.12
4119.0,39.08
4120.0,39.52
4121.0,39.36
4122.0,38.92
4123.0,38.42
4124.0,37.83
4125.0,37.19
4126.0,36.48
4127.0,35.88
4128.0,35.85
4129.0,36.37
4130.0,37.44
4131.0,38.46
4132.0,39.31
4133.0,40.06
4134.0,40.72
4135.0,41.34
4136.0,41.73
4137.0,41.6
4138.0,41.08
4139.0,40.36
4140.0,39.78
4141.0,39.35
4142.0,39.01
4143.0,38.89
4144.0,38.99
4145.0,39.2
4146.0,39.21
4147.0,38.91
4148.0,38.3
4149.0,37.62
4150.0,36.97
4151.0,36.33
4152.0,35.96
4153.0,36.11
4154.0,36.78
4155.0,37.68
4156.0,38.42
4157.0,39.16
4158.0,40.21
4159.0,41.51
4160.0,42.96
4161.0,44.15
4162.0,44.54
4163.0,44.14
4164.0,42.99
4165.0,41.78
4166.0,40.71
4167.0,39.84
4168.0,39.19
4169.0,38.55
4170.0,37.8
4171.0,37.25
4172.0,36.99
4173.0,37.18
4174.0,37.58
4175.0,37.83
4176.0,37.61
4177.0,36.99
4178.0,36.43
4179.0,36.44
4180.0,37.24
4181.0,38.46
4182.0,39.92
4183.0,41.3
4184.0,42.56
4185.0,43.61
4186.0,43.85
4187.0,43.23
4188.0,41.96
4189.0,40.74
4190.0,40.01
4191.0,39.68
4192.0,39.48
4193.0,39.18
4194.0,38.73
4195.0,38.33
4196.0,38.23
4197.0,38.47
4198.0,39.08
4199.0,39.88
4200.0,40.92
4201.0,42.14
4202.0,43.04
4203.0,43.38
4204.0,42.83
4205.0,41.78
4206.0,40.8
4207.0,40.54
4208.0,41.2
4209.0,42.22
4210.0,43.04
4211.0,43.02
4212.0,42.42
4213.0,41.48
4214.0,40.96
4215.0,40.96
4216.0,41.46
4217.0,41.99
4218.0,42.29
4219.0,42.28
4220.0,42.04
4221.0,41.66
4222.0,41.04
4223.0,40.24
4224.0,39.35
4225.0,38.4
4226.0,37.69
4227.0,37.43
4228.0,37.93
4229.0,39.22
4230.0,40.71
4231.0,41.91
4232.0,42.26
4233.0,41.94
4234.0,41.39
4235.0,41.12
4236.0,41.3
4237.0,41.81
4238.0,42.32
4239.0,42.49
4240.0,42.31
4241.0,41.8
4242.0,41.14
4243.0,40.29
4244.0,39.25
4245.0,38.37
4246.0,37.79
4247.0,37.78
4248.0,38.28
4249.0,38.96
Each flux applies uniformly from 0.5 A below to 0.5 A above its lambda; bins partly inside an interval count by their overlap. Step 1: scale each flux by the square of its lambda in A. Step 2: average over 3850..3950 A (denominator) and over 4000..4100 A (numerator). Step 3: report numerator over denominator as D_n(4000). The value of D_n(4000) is 1.24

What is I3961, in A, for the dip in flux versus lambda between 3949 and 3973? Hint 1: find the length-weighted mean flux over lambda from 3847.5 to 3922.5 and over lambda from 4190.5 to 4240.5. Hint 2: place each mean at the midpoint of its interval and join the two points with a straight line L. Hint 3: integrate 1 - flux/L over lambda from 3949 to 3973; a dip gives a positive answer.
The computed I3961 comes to 5.43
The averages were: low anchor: 34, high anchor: 40.9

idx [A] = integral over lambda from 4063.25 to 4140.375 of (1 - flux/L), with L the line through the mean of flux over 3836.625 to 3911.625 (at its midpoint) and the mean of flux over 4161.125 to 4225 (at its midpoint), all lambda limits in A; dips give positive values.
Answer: 5.7 A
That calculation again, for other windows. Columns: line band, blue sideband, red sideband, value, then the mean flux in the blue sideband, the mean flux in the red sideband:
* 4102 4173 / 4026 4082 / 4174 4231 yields 5.61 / 40.1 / 40.4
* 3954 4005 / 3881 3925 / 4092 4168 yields 3.50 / 33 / 35.8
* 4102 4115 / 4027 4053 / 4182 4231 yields 4.02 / 41.5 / 40.9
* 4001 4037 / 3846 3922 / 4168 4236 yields -4.31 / 34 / 40.3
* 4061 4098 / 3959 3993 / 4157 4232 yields -3.33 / 28.6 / 40.4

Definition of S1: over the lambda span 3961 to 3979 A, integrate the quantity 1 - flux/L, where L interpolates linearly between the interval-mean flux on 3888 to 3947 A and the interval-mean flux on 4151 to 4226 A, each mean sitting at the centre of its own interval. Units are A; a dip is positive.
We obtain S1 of 6.9 A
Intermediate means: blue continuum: 33.9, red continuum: 40.3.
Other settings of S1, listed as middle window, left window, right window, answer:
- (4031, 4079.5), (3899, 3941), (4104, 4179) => -4.46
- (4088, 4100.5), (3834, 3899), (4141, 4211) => 1.85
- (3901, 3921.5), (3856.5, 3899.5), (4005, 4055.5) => -1.86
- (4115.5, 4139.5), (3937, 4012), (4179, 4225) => -0.07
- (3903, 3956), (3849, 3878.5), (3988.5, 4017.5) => 3.19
